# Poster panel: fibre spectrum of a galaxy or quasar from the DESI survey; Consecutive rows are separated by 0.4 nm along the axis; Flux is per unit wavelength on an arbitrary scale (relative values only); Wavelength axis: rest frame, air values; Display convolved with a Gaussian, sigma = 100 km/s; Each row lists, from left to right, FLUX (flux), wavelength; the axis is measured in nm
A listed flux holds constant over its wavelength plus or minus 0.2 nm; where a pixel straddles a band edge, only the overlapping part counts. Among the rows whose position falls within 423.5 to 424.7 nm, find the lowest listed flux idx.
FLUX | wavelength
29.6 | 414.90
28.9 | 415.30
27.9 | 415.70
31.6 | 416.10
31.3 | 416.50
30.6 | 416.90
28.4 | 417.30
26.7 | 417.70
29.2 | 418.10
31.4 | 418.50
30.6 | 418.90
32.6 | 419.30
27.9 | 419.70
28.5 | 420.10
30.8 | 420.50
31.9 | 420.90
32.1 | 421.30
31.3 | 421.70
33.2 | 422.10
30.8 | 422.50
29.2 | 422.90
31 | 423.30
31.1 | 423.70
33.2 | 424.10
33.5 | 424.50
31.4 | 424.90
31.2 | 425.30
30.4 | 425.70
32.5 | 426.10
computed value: 31.1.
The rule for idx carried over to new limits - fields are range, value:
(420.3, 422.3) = 30.8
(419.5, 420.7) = 27.9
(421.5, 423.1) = 29.2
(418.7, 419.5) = 30.6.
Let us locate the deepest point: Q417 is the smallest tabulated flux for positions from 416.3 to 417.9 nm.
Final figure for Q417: 26.7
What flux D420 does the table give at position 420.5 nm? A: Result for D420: 30.8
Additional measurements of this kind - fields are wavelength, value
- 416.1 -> 31.6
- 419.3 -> 32.6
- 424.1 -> 33.2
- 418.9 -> 30.6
